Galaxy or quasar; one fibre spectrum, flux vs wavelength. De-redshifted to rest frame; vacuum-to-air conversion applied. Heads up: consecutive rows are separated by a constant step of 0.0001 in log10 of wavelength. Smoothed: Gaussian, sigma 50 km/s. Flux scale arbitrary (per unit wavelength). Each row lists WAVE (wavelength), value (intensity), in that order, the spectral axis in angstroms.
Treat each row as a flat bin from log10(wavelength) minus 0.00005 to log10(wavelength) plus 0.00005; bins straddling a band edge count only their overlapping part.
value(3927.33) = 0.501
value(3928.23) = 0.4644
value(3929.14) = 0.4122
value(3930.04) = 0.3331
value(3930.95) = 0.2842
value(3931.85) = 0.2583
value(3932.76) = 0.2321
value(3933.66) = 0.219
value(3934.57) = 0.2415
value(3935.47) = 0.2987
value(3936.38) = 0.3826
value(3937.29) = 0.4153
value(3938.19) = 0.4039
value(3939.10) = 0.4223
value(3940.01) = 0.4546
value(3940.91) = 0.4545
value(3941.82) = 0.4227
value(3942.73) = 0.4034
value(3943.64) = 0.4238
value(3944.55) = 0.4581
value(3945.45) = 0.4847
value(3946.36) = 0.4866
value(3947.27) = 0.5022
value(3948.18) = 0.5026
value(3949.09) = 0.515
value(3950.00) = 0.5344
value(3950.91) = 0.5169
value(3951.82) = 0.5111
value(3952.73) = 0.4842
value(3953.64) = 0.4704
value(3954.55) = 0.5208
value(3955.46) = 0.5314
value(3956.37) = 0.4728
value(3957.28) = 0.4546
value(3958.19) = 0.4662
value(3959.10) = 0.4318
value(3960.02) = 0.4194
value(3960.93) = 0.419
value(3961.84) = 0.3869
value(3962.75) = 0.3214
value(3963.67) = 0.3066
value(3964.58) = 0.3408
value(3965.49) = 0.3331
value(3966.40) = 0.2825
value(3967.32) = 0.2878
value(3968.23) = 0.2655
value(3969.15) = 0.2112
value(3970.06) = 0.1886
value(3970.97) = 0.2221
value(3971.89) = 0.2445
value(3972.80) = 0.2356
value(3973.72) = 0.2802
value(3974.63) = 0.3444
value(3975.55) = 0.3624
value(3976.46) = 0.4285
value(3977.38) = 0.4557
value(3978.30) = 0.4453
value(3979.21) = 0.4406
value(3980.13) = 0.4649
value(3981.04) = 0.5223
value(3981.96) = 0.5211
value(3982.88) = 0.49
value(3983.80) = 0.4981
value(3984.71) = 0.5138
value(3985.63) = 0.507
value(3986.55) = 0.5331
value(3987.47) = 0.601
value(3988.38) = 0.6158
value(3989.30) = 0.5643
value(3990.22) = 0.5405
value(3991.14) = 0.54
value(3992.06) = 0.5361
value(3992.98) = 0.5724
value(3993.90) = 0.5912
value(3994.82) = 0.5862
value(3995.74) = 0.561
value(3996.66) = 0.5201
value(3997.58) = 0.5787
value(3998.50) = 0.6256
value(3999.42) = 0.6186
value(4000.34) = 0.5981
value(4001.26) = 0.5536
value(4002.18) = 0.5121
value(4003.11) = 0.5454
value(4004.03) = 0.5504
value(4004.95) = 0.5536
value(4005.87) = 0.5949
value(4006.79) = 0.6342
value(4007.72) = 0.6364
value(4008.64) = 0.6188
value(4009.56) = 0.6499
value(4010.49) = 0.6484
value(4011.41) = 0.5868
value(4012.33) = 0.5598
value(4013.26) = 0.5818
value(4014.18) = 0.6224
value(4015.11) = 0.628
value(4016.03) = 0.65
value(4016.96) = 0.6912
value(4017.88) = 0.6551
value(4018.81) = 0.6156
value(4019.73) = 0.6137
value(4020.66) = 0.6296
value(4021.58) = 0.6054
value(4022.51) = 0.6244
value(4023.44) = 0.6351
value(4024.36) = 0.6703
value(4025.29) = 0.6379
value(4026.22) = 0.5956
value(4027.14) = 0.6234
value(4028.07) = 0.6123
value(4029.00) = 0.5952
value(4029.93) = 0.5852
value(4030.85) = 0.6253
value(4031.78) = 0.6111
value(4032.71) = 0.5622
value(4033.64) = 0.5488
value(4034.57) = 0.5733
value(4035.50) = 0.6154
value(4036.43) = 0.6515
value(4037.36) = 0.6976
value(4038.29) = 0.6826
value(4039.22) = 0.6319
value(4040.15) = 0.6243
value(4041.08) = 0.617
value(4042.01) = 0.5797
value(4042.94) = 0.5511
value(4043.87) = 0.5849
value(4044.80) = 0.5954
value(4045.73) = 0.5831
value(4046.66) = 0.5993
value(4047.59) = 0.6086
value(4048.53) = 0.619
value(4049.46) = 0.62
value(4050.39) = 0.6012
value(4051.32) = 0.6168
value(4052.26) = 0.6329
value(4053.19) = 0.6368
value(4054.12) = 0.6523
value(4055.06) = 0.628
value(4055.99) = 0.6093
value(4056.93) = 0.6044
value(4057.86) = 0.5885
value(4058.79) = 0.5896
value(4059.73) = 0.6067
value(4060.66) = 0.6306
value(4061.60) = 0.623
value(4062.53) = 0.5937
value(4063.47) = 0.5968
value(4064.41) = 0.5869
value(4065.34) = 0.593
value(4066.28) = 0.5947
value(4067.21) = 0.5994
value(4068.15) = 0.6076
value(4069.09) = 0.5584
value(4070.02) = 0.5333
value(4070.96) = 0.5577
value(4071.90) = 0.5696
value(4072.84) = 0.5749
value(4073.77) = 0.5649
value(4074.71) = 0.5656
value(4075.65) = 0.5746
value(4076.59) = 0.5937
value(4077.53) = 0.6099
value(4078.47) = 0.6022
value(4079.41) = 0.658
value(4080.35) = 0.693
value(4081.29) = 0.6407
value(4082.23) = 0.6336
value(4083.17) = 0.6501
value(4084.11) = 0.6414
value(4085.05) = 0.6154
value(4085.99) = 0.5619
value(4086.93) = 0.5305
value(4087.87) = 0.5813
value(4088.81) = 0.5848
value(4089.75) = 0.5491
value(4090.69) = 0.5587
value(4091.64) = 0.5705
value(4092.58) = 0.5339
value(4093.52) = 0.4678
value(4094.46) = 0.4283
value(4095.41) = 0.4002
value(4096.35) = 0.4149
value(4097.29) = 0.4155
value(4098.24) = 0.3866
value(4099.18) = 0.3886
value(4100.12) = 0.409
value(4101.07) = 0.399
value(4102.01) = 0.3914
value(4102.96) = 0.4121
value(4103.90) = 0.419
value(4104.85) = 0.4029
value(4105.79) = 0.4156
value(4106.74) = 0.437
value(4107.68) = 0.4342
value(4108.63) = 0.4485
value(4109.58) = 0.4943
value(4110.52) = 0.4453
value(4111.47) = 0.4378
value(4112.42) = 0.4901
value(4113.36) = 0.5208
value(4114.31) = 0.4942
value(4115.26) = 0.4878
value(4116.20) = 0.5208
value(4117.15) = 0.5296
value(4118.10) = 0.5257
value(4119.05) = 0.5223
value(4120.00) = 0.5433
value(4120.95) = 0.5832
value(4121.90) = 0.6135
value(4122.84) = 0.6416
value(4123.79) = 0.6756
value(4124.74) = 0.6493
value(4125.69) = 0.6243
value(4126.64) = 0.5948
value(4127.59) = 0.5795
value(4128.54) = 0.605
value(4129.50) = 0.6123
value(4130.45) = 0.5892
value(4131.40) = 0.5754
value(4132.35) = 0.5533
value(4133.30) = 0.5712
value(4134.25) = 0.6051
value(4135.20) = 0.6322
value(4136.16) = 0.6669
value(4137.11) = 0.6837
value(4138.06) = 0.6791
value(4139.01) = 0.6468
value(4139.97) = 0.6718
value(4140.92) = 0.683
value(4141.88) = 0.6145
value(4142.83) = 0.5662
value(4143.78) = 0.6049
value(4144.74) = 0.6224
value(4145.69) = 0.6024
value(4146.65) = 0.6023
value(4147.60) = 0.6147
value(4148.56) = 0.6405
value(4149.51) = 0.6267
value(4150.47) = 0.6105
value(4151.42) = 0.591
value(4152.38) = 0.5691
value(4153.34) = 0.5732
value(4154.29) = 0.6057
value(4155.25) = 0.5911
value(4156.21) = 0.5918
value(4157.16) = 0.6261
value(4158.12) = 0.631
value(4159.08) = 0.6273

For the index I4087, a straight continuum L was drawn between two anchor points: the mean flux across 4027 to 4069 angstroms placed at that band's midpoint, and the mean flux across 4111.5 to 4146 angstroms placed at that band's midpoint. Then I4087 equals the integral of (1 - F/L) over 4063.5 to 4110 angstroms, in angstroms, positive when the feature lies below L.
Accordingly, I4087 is 5.6 angstroms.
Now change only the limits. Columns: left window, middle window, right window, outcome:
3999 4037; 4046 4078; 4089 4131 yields -2.3 angstroms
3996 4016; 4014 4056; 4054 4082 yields -1.6 angstroms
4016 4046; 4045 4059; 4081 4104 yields -0.8 angstroms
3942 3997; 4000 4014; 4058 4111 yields -3.4 angstroms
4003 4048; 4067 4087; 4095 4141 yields -1.2 angstroms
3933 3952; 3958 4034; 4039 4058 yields 1.4 angstroms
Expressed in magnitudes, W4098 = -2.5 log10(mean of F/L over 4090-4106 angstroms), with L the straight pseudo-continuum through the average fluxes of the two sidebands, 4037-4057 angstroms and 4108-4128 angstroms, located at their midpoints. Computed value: 0.28 mag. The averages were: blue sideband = 0.617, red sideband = 0.543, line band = 0.438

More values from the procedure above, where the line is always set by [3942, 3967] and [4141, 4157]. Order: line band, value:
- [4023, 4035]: -0.199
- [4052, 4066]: -0.156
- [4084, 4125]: 0.143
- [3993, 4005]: -0.187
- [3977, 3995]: -0.125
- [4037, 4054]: -0.188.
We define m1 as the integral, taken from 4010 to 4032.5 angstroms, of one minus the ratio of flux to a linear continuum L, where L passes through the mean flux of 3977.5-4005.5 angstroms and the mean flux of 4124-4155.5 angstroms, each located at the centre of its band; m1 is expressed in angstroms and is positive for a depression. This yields -2.6 angstroms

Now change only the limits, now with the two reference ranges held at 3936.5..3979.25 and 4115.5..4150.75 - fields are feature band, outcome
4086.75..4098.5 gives 1.3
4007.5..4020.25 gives -4.3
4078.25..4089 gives -1.3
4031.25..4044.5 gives -3.0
